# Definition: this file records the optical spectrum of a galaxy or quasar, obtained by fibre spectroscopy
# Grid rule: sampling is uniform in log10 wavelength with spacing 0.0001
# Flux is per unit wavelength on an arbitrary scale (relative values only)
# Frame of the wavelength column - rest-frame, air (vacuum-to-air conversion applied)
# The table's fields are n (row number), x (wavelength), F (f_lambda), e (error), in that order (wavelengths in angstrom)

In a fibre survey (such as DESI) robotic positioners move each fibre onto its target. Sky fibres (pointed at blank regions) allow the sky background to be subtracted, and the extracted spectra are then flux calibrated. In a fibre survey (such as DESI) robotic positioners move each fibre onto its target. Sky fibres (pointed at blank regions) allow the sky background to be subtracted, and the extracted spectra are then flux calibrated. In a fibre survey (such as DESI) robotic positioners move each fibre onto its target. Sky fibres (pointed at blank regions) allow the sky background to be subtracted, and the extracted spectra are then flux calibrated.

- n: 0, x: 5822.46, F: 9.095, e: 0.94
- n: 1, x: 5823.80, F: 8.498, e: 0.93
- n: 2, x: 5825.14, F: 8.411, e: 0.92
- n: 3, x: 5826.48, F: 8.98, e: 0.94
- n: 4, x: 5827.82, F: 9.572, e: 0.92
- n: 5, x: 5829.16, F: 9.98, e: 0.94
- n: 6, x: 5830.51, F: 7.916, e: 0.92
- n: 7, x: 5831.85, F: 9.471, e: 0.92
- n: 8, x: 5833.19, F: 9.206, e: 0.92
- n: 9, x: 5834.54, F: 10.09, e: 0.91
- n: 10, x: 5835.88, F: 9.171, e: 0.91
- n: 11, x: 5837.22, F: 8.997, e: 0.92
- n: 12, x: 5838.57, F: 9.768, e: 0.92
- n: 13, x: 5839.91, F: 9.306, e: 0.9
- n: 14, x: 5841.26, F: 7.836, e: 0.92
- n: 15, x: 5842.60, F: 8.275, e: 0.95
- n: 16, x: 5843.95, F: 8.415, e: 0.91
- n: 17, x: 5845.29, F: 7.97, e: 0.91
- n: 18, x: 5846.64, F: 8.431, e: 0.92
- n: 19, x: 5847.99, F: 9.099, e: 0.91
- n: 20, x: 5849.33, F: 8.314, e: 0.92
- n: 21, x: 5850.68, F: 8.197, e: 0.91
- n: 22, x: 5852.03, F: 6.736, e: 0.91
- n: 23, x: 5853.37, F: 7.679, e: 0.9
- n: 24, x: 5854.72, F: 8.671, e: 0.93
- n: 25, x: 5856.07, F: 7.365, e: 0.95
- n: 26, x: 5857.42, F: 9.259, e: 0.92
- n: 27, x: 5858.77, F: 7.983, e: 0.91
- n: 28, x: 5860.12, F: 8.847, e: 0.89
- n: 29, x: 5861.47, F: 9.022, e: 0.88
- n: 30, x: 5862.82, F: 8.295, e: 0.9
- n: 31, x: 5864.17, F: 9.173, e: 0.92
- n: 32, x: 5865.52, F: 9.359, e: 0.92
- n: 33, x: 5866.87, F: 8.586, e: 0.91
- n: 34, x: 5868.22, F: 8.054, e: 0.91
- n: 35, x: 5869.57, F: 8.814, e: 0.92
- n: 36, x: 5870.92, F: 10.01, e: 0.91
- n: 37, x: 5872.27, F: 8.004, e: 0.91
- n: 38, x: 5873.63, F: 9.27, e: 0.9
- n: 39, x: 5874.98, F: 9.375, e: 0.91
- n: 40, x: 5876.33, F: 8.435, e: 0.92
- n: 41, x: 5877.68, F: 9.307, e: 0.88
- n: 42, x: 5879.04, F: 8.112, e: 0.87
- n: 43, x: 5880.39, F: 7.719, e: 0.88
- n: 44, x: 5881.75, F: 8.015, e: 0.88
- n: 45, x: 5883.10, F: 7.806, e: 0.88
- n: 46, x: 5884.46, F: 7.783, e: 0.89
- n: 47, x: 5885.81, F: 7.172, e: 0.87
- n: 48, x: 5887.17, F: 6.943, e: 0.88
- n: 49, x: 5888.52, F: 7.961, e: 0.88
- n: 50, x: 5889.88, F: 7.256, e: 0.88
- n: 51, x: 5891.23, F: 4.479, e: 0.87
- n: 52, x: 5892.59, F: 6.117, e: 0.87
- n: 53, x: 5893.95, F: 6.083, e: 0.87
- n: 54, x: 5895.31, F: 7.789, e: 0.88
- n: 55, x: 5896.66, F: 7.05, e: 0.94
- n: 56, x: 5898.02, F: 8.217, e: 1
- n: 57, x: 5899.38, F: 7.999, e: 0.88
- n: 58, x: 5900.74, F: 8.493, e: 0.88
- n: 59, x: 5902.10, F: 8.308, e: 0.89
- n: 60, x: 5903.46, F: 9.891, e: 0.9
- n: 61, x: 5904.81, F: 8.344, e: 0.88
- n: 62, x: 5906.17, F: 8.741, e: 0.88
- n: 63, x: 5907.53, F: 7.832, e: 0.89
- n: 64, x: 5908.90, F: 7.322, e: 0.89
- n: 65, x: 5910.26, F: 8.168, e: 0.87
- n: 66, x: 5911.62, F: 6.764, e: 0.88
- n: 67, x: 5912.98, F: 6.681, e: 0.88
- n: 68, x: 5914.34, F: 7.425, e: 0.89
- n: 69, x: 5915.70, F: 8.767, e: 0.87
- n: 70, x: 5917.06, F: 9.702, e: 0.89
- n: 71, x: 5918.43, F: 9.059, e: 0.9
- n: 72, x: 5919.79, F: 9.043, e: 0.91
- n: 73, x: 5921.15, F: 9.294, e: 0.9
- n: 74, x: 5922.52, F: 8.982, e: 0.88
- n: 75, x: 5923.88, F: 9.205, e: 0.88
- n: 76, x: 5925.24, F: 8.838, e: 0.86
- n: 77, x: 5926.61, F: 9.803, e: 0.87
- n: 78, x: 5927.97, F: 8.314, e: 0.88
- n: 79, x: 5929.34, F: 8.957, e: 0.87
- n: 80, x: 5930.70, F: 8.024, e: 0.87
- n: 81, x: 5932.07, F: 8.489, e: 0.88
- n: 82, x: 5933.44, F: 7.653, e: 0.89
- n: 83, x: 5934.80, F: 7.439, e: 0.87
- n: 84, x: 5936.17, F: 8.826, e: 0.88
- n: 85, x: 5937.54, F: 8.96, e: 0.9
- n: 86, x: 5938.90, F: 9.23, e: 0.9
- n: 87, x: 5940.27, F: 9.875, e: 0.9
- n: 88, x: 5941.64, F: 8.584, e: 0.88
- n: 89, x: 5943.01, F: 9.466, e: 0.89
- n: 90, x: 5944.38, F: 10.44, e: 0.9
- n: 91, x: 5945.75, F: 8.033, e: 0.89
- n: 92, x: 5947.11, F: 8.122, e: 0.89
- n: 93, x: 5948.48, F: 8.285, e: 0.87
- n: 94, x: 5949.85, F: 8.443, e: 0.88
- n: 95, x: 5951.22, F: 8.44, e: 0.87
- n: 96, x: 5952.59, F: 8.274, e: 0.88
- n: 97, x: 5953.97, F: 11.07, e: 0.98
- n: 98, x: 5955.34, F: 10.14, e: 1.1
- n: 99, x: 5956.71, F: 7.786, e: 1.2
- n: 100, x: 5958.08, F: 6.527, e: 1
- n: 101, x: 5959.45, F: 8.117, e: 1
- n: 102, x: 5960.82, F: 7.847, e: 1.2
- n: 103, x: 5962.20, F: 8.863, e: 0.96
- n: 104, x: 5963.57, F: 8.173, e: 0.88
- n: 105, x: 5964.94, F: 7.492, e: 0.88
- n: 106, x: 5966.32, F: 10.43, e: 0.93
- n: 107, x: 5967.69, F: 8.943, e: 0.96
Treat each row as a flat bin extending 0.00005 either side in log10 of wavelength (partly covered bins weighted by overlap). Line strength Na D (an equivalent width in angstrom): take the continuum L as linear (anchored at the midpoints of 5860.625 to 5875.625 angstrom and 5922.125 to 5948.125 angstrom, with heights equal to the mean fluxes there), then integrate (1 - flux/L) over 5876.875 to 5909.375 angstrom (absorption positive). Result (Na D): 4.3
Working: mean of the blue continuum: 8.91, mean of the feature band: 7.7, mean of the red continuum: 8.8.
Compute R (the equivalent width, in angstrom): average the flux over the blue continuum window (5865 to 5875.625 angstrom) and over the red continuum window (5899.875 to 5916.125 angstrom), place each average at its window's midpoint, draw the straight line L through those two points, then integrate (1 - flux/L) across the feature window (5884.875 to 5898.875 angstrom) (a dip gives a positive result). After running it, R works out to 2.5 angstrom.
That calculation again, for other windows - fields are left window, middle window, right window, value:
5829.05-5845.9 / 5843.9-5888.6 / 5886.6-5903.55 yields -1.3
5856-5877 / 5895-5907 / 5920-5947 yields 0.7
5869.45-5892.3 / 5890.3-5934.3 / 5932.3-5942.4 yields 1.3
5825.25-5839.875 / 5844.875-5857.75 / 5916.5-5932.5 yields 1.5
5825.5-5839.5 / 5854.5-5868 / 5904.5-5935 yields 0.5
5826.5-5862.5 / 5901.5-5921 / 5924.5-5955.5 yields 1.0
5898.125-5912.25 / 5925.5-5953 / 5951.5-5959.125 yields -0.5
